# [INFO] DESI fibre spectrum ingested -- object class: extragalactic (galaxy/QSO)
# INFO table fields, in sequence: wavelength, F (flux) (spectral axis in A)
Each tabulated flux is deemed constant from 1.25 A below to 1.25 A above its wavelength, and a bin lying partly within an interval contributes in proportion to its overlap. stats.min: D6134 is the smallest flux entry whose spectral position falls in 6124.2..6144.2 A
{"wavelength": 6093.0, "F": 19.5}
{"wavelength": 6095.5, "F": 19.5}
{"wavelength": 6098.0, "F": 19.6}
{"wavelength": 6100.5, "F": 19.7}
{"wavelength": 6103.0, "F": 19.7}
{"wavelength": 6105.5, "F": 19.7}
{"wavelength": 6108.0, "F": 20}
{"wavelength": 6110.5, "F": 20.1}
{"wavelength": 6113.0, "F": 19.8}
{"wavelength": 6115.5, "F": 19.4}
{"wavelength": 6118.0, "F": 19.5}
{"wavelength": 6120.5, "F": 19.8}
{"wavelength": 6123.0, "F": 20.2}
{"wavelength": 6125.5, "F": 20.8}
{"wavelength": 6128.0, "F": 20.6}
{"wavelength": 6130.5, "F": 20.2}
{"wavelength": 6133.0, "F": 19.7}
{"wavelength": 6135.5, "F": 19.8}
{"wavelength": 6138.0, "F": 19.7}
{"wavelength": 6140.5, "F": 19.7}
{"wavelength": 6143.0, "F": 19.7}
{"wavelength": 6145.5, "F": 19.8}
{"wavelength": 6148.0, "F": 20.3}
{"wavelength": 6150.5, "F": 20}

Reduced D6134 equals 19.7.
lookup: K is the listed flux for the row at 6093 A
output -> 19.5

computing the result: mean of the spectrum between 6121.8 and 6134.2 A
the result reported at 20.3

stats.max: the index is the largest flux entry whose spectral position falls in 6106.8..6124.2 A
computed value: 20.2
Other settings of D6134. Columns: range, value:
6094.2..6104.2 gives 19.5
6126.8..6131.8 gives 20.2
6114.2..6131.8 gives 19.4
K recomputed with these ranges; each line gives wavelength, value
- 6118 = 19.5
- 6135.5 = 19.8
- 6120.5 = 19.8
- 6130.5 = 20.2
